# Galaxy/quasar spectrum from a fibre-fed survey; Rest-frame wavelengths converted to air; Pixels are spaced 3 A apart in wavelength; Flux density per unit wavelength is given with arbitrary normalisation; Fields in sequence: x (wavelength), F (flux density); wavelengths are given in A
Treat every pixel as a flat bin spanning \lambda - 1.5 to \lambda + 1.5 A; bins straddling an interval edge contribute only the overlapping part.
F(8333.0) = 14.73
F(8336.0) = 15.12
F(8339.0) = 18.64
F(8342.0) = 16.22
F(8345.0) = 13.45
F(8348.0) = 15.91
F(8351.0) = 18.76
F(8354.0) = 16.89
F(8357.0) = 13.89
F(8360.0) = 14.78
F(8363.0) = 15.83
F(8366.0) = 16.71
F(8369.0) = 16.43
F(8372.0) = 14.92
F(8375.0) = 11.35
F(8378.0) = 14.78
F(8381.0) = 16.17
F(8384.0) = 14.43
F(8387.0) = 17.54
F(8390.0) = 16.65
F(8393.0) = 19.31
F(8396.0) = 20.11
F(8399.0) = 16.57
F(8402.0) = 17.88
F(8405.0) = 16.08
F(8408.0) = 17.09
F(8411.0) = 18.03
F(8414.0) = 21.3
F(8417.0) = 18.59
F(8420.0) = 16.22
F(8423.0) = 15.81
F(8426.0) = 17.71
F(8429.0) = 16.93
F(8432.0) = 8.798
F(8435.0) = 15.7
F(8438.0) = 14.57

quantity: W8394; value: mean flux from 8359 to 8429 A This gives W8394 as 16.7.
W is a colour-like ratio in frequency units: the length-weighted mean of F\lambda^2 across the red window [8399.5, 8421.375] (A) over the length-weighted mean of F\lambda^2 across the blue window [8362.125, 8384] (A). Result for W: 1.2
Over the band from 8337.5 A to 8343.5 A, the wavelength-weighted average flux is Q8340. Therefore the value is 17.4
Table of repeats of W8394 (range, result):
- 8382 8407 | 17.3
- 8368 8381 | 14.5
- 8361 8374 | 15.7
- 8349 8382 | 15.5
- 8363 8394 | 15.8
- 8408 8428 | 17.9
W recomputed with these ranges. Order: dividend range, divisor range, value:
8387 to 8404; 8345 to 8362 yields 1.15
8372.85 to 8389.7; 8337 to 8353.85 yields 0.91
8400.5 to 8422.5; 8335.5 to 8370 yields 1.12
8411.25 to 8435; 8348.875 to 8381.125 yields 1.08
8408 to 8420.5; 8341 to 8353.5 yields 1.17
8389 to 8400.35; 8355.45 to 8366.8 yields 1.21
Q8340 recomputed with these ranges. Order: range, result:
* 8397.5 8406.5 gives 16.8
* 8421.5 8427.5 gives 16.8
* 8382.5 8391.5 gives 16.2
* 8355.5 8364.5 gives 14.8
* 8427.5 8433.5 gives 12.9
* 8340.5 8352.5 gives 16.1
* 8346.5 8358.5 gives 16.4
